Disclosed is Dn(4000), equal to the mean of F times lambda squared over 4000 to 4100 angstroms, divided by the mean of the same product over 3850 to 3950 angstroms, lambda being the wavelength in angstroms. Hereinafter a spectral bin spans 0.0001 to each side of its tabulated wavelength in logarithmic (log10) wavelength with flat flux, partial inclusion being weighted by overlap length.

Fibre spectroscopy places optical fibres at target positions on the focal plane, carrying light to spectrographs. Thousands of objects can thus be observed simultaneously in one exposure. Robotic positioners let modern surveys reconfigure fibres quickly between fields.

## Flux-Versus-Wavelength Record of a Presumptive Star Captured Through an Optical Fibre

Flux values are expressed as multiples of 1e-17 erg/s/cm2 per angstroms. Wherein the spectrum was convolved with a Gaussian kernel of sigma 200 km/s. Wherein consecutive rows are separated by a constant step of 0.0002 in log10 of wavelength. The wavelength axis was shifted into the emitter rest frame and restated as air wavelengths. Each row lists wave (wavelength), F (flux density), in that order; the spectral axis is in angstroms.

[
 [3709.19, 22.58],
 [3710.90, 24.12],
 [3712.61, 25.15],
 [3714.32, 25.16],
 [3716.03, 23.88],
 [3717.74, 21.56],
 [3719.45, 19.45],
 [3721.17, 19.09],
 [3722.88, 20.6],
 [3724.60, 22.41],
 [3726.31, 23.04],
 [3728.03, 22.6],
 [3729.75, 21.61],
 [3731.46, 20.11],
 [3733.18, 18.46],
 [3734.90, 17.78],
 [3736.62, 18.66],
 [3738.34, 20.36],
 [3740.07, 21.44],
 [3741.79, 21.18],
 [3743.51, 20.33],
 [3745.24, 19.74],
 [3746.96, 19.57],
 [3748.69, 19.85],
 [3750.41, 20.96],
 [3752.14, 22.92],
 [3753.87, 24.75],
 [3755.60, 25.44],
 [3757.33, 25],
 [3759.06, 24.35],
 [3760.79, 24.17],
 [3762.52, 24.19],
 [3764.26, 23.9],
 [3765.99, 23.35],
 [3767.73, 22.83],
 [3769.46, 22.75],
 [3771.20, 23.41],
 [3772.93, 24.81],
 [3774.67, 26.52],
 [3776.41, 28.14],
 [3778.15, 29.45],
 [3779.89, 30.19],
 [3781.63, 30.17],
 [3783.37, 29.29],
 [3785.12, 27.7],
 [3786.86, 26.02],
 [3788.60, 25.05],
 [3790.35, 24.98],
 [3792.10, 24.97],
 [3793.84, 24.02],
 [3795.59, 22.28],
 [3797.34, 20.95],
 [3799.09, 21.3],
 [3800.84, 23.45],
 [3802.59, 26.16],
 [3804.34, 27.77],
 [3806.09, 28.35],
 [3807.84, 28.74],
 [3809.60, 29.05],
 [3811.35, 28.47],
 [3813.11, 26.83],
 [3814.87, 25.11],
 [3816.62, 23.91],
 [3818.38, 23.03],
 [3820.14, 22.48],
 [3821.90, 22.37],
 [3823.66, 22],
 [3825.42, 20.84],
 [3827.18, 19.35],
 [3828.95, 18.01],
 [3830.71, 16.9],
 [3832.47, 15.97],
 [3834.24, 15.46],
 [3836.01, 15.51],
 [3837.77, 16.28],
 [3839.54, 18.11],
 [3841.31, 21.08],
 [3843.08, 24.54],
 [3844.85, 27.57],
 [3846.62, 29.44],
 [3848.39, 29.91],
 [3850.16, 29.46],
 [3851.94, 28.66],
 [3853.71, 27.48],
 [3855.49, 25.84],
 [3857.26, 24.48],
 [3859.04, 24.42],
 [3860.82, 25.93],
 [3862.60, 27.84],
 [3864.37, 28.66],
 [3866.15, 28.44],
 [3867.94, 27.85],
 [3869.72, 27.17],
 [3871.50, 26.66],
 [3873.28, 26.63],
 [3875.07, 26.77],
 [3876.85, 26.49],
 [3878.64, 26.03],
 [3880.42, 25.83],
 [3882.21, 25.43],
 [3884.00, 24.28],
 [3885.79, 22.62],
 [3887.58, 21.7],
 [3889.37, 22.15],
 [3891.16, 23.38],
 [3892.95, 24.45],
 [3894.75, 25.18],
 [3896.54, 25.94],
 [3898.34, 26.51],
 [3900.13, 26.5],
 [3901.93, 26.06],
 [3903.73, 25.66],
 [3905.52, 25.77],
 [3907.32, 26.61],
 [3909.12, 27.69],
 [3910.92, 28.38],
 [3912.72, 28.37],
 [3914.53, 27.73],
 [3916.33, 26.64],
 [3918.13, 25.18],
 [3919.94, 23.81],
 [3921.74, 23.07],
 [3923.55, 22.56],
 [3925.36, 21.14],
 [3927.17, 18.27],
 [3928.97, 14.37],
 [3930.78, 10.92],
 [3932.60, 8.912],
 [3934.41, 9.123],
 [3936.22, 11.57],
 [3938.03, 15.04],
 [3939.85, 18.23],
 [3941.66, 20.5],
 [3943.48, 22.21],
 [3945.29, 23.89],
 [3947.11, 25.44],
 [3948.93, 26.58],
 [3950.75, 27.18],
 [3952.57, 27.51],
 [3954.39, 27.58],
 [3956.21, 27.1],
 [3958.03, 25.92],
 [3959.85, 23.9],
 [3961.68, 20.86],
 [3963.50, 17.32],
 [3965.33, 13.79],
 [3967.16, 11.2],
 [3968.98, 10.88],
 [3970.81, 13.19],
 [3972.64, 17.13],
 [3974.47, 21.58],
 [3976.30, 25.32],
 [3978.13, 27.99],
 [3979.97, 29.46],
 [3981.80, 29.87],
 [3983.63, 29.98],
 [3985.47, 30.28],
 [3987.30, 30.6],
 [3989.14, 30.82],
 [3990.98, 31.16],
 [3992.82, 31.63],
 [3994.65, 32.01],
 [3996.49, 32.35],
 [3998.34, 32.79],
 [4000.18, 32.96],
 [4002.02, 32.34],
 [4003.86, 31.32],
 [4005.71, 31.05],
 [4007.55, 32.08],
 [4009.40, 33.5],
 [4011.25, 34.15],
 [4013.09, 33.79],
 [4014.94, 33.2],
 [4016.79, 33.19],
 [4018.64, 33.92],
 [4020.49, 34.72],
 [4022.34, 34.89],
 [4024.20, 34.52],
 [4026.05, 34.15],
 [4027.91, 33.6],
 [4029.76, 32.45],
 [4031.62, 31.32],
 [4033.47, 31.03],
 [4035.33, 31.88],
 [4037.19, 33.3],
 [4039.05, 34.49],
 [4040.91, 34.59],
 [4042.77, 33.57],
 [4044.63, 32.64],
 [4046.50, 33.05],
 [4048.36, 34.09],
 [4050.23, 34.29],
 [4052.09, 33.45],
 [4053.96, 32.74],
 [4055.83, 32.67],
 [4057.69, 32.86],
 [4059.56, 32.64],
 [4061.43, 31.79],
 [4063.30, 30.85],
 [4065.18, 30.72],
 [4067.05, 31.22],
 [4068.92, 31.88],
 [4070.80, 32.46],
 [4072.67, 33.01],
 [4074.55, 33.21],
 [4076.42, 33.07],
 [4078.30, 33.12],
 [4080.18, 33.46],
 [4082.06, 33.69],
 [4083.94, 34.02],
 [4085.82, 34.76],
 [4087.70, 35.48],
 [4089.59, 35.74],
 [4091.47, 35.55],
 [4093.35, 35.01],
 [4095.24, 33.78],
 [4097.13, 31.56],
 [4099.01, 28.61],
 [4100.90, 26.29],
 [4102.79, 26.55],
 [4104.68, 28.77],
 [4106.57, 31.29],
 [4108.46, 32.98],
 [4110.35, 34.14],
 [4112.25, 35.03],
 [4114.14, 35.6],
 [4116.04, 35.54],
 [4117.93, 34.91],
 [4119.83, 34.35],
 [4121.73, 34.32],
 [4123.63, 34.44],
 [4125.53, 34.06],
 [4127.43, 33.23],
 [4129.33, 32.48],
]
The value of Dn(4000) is 1.5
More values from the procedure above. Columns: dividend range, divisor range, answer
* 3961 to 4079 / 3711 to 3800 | 1.49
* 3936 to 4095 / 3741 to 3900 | 1.34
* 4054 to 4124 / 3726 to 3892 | 1.57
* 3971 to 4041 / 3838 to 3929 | 1.31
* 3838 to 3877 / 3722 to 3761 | 1.30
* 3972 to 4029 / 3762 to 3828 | 1.38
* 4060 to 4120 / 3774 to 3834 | 1.54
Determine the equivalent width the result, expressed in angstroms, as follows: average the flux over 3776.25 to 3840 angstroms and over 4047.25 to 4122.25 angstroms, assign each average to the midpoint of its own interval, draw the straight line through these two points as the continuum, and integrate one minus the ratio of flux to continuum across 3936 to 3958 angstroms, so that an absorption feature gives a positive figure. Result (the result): 4.0 angstroms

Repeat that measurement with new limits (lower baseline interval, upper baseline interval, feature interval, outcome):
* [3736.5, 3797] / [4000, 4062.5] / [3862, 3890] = 1.9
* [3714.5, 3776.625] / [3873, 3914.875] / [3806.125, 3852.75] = 1.9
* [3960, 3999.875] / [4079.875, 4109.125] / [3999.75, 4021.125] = -4.9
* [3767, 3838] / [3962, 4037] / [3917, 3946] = 9.8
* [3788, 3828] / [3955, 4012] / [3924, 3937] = 6.1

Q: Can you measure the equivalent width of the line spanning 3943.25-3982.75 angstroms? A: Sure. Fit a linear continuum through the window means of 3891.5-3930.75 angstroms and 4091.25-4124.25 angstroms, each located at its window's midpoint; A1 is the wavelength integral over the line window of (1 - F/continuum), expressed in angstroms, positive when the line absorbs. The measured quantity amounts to 6.0 angstroms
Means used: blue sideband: 24.4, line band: 22.6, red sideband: 32.6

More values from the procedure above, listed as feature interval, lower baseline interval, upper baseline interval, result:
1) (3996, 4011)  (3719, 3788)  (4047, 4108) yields -1.0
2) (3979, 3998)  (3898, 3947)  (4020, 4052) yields -1.6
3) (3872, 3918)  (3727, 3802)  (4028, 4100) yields 3.2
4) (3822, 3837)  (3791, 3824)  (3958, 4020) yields 4.1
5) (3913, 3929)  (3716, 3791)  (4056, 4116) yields 2.7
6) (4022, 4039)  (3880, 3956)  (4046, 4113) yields -1.9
